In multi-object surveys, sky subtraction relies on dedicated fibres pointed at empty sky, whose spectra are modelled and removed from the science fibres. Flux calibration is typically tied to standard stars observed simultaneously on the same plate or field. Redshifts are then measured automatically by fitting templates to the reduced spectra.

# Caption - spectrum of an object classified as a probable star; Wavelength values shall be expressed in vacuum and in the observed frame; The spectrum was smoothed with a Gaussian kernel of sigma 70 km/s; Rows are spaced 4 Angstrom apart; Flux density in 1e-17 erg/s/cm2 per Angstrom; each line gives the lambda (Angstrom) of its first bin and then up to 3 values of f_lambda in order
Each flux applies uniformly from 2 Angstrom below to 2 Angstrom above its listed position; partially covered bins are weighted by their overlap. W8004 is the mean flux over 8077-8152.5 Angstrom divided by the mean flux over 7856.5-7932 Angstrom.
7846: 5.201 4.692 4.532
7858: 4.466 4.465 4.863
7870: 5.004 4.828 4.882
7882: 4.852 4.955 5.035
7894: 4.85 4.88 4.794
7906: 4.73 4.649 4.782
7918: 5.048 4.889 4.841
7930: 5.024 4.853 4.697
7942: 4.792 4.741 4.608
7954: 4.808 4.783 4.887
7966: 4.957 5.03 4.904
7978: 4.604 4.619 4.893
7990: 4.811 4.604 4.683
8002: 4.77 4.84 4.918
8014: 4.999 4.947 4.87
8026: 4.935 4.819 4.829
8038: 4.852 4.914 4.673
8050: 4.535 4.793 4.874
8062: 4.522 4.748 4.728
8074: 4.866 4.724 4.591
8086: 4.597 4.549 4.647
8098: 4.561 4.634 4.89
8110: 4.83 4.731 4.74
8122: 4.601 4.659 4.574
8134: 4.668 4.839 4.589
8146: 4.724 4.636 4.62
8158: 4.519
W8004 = 0.97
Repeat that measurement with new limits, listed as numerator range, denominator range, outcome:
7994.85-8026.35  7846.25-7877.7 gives 1.03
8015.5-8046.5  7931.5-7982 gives 1.01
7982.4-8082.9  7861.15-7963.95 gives 0.99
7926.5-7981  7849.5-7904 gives 1.00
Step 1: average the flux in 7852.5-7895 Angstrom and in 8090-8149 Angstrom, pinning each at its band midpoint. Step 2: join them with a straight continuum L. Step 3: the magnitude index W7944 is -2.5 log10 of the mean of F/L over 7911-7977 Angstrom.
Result -0.018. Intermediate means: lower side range 4.8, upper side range 4.69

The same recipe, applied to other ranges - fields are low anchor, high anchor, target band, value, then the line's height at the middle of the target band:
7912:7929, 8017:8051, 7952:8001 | 0.01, 4.86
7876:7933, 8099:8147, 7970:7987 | 0.01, 4.81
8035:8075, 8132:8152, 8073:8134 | 0.01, 4.72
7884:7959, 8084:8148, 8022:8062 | -0.01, 4.74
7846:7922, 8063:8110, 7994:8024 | -0.02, 4.73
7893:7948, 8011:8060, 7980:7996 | 0.02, 4.83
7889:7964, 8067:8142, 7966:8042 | -0.02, 4.76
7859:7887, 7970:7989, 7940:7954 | 0.02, 4.8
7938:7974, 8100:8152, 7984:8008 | 0.01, 4.79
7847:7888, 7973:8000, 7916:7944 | -0.03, 4.74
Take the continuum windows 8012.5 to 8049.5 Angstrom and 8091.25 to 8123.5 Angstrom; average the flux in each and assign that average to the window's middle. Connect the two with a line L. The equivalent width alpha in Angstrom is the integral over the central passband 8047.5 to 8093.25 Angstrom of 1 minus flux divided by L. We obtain 0.9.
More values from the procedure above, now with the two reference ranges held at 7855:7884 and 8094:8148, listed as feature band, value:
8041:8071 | -0.04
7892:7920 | -0.42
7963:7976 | -0.62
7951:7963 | -0.17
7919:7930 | -0.39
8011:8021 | -0.50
